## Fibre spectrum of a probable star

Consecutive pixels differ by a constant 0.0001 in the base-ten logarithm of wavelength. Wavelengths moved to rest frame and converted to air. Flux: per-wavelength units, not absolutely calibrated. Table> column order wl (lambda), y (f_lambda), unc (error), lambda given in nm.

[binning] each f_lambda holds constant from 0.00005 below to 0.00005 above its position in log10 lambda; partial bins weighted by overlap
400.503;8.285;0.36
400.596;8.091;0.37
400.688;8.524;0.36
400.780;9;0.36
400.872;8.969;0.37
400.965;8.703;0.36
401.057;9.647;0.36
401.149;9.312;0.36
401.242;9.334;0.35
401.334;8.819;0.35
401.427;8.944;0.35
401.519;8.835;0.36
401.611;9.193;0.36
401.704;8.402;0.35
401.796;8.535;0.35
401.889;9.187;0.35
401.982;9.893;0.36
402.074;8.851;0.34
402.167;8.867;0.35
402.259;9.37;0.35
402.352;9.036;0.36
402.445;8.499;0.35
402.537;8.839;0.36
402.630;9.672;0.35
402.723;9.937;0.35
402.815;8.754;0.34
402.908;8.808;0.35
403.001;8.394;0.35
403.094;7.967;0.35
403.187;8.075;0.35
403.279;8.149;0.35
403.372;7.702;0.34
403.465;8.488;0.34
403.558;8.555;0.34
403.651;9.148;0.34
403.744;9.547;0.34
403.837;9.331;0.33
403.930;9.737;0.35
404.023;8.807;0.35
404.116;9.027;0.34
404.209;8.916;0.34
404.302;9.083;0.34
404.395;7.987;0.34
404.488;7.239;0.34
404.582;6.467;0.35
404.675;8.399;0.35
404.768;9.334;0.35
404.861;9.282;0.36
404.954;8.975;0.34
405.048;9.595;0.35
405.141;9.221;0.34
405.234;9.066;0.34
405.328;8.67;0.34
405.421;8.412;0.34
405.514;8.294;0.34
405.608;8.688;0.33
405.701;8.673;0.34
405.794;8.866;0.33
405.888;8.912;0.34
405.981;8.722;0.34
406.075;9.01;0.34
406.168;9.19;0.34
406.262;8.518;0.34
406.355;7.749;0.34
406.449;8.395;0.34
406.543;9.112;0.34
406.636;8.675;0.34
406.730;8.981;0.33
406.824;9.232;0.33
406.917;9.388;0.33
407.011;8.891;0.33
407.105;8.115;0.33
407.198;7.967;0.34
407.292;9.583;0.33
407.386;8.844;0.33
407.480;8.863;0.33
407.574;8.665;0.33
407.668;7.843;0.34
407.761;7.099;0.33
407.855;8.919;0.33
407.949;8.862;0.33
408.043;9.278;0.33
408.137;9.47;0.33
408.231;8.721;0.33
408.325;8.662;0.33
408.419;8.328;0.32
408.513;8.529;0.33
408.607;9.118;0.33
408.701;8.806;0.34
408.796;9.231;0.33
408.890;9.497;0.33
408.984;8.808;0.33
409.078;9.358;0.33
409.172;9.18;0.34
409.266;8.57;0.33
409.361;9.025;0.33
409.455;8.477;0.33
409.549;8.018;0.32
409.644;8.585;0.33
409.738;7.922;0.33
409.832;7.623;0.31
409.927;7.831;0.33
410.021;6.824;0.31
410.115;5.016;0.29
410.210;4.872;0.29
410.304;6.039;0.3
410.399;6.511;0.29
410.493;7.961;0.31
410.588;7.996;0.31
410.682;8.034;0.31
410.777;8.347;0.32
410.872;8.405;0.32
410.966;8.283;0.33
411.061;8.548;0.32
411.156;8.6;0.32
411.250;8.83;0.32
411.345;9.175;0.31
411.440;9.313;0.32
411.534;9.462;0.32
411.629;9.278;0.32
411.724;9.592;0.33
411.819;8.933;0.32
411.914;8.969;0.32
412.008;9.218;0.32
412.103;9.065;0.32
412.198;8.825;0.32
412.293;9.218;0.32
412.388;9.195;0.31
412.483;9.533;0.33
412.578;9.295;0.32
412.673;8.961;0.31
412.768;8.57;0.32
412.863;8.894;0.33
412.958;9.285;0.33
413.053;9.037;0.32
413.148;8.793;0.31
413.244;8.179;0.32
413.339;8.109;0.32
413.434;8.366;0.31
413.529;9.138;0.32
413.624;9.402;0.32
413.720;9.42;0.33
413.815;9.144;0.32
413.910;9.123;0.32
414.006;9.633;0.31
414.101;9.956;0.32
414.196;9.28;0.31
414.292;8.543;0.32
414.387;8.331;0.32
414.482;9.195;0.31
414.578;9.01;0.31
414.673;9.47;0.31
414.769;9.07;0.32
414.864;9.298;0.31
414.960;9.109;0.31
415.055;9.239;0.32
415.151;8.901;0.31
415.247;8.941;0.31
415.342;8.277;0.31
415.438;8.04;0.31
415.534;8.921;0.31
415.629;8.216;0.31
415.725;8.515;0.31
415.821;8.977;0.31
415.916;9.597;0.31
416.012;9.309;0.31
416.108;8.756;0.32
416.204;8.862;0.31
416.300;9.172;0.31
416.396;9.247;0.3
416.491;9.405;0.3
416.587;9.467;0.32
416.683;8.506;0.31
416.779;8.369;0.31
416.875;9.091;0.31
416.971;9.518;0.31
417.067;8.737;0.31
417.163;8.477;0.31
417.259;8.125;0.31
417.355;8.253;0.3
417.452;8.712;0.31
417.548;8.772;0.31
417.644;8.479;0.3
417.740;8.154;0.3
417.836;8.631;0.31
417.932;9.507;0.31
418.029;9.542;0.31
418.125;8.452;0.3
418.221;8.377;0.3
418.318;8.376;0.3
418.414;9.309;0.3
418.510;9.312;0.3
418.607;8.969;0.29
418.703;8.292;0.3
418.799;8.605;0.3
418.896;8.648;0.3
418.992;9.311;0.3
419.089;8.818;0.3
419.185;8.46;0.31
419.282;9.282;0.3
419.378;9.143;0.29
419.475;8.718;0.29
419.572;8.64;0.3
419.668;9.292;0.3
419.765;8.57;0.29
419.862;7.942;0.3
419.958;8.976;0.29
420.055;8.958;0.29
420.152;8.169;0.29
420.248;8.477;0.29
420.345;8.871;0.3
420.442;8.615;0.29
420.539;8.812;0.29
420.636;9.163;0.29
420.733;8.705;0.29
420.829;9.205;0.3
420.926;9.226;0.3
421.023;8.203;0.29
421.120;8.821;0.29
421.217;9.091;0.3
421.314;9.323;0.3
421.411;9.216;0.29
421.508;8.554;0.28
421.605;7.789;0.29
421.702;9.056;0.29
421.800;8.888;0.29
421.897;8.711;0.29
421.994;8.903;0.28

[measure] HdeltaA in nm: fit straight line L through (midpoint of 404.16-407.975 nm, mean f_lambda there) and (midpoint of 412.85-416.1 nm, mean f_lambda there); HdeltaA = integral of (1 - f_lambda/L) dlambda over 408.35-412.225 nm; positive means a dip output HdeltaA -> 0.19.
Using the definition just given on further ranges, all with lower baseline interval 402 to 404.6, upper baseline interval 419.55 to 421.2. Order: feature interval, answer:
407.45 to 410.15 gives 0.08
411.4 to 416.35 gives -0.15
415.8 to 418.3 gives -0.03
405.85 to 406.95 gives -0.01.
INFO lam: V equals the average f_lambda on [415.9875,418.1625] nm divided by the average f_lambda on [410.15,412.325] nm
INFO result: 1.05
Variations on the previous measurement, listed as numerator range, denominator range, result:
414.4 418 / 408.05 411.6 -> 1.07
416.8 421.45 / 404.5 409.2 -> 1.00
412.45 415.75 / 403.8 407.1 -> 1.02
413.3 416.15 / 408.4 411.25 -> 1.11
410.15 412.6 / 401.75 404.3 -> 0.95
